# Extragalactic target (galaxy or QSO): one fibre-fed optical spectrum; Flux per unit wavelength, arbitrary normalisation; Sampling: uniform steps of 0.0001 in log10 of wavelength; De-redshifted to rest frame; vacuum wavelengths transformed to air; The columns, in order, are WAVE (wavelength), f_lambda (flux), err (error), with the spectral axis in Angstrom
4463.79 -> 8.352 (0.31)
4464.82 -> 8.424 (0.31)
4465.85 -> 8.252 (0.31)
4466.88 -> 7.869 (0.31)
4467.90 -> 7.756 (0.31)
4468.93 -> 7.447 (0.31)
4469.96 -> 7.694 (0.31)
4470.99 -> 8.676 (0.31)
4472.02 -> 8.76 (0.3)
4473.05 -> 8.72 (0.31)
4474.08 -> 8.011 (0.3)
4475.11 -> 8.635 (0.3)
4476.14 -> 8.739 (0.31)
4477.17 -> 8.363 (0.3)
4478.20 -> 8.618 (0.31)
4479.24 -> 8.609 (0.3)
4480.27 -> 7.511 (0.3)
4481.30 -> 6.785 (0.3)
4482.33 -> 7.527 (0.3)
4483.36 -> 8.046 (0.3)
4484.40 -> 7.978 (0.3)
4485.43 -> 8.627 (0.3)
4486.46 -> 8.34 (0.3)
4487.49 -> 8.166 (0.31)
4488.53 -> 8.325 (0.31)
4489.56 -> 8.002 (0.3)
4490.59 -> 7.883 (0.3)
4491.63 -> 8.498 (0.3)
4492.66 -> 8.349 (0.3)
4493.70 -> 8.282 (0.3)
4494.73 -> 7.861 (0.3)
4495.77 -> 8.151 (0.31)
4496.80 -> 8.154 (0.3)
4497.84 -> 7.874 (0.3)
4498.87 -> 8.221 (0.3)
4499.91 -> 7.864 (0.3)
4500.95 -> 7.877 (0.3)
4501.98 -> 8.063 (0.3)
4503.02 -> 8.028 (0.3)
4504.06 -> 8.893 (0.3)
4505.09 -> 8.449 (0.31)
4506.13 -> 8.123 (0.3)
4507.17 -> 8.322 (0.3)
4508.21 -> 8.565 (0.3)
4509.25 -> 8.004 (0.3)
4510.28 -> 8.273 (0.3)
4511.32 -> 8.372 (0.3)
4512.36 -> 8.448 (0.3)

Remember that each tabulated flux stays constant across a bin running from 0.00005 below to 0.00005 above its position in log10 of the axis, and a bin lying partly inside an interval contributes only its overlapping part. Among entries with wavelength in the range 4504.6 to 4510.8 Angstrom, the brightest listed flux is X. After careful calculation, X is 8.565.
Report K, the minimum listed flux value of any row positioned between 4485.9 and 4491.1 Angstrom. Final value 7.883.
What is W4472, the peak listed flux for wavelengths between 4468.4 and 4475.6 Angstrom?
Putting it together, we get 8.76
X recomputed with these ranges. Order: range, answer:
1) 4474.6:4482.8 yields 8.739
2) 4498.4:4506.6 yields 8.893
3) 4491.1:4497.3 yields 8.498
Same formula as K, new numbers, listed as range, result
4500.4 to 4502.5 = 7.877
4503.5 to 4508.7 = 8.123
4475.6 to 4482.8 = 6.785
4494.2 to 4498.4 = 7.861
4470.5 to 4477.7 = 8.011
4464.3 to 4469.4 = 7.447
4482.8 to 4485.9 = 7.978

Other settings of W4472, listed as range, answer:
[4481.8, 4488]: 8.627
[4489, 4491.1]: 8.002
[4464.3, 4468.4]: 8.424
